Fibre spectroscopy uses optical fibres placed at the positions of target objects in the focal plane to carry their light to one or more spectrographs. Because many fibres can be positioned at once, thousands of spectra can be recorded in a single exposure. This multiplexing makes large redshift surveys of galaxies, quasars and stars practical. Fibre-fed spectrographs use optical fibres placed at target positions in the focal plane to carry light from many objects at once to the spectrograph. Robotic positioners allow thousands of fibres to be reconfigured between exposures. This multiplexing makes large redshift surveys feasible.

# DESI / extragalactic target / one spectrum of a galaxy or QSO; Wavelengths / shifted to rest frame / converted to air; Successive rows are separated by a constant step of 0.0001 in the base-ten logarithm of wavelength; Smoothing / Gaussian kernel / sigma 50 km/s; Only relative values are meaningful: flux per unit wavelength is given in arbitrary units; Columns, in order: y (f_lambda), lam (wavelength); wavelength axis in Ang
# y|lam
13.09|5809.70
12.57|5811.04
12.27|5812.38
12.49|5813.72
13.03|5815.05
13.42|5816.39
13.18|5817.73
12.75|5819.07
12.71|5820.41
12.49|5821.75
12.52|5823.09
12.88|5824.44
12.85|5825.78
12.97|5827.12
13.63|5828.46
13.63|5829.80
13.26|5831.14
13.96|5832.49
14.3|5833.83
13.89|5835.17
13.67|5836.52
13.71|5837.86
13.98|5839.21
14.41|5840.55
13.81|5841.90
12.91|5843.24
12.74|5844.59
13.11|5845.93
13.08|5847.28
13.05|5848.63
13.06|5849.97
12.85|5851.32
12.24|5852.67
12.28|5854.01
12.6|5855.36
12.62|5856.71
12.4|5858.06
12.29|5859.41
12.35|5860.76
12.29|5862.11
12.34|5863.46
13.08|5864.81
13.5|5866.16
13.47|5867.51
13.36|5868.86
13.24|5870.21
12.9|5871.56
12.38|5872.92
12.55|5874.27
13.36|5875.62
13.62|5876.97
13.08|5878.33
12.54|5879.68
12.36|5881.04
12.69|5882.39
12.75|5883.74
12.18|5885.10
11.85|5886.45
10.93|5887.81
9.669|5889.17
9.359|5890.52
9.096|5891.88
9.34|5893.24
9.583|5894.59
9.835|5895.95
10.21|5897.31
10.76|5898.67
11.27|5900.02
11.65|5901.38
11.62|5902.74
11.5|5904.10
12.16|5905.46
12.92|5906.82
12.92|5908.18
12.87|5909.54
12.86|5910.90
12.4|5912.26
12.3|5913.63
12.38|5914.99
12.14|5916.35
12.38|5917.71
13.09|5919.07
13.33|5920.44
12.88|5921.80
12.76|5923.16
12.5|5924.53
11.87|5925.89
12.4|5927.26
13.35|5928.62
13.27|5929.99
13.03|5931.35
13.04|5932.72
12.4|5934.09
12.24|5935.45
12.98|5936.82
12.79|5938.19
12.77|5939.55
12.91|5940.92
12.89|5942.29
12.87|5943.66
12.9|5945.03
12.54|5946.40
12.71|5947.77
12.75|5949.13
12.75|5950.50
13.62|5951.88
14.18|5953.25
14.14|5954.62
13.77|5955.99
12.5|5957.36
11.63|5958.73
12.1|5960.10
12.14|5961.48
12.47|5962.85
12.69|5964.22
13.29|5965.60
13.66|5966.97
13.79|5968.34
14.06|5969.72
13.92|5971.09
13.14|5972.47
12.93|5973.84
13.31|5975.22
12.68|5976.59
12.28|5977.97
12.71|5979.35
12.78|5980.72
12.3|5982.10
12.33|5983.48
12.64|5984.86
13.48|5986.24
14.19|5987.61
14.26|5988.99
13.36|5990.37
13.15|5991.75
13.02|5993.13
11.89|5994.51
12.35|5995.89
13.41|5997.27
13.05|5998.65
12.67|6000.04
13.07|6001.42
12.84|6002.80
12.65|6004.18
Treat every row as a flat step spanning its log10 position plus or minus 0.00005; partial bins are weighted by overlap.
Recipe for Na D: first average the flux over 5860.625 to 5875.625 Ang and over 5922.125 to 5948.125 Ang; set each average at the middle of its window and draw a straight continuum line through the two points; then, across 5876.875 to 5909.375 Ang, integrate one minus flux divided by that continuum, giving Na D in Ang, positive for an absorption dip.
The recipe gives 3.7 Ang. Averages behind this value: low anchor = 12.9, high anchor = 12.7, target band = 11.4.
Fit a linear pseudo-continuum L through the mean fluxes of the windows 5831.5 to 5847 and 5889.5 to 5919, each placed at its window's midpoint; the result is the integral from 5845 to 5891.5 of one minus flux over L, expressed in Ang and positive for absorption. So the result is 0.6 Ang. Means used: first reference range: 13.7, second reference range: 11.4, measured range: 12.5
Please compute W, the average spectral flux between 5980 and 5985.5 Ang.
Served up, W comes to 12.5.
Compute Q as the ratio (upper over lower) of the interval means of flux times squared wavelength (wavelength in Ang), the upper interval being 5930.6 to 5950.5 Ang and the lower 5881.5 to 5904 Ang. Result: 1.20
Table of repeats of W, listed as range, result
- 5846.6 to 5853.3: 12.8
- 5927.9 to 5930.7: 13.3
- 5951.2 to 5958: 13.7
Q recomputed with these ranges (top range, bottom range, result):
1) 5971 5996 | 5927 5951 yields 1.03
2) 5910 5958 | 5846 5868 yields 1.04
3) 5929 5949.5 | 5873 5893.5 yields 1.11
